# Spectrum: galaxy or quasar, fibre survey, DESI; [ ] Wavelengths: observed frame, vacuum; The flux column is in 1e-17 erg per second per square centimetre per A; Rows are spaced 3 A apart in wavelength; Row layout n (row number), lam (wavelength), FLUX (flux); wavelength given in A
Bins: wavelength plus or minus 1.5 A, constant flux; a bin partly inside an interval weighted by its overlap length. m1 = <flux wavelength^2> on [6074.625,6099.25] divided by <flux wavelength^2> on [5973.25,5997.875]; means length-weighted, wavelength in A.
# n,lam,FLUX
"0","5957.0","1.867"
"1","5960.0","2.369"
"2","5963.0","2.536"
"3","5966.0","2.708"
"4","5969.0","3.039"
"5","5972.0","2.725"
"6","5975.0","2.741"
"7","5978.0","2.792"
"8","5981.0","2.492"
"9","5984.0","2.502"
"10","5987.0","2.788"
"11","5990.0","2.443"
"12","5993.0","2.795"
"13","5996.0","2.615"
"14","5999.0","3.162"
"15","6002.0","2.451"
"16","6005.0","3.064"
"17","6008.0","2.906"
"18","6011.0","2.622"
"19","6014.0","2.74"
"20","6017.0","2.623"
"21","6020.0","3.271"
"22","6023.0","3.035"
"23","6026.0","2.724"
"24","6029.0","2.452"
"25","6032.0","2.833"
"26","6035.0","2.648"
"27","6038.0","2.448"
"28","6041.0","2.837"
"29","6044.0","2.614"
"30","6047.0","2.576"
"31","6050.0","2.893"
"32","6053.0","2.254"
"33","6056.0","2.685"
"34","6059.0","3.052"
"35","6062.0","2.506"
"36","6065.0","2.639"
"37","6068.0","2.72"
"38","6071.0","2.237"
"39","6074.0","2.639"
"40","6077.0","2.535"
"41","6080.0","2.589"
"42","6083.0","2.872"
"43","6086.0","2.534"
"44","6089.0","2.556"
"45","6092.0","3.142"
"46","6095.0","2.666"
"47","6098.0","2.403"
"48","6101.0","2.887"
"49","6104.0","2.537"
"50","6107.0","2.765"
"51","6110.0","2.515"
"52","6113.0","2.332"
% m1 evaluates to 1.04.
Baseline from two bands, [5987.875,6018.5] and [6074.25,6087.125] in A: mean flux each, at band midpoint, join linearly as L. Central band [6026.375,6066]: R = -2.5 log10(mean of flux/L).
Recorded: 0.01 mag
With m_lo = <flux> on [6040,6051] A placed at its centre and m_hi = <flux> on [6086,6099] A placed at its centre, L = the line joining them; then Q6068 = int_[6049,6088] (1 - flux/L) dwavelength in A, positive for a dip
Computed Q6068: 1.1 A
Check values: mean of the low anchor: 2.72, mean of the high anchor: 2.68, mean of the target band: 2.62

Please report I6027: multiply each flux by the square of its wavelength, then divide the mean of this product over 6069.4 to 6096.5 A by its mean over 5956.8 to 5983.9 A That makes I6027 1.05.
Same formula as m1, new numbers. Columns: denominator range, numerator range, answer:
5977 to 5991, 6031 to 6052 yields 1.05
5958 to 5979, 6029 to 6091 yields 1.01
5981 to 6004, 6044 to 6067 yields 1.01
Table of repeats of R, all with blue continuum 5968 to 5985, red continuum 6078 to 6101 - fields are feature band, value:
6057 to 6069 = -0.013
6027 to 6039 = 0.039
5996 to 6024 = -0.060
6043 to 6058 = 0.032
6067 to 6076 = 0.072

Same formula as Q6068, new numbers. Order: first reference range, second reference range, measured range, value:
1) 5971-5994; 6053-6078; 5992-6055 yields -2.6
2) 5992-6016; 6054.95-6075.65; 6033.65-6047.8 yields 0.4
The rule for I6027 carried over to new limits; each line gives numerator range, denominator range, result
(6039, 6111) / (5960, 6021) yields 1.00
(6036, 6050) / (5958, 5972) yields 1.03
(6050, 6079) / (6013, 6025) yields 0.91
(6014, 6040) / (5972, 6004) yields 1.04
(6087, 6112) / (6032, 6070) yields 1.02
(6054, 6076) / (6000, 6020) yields 0.96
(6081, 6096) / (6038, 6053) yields 1.05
